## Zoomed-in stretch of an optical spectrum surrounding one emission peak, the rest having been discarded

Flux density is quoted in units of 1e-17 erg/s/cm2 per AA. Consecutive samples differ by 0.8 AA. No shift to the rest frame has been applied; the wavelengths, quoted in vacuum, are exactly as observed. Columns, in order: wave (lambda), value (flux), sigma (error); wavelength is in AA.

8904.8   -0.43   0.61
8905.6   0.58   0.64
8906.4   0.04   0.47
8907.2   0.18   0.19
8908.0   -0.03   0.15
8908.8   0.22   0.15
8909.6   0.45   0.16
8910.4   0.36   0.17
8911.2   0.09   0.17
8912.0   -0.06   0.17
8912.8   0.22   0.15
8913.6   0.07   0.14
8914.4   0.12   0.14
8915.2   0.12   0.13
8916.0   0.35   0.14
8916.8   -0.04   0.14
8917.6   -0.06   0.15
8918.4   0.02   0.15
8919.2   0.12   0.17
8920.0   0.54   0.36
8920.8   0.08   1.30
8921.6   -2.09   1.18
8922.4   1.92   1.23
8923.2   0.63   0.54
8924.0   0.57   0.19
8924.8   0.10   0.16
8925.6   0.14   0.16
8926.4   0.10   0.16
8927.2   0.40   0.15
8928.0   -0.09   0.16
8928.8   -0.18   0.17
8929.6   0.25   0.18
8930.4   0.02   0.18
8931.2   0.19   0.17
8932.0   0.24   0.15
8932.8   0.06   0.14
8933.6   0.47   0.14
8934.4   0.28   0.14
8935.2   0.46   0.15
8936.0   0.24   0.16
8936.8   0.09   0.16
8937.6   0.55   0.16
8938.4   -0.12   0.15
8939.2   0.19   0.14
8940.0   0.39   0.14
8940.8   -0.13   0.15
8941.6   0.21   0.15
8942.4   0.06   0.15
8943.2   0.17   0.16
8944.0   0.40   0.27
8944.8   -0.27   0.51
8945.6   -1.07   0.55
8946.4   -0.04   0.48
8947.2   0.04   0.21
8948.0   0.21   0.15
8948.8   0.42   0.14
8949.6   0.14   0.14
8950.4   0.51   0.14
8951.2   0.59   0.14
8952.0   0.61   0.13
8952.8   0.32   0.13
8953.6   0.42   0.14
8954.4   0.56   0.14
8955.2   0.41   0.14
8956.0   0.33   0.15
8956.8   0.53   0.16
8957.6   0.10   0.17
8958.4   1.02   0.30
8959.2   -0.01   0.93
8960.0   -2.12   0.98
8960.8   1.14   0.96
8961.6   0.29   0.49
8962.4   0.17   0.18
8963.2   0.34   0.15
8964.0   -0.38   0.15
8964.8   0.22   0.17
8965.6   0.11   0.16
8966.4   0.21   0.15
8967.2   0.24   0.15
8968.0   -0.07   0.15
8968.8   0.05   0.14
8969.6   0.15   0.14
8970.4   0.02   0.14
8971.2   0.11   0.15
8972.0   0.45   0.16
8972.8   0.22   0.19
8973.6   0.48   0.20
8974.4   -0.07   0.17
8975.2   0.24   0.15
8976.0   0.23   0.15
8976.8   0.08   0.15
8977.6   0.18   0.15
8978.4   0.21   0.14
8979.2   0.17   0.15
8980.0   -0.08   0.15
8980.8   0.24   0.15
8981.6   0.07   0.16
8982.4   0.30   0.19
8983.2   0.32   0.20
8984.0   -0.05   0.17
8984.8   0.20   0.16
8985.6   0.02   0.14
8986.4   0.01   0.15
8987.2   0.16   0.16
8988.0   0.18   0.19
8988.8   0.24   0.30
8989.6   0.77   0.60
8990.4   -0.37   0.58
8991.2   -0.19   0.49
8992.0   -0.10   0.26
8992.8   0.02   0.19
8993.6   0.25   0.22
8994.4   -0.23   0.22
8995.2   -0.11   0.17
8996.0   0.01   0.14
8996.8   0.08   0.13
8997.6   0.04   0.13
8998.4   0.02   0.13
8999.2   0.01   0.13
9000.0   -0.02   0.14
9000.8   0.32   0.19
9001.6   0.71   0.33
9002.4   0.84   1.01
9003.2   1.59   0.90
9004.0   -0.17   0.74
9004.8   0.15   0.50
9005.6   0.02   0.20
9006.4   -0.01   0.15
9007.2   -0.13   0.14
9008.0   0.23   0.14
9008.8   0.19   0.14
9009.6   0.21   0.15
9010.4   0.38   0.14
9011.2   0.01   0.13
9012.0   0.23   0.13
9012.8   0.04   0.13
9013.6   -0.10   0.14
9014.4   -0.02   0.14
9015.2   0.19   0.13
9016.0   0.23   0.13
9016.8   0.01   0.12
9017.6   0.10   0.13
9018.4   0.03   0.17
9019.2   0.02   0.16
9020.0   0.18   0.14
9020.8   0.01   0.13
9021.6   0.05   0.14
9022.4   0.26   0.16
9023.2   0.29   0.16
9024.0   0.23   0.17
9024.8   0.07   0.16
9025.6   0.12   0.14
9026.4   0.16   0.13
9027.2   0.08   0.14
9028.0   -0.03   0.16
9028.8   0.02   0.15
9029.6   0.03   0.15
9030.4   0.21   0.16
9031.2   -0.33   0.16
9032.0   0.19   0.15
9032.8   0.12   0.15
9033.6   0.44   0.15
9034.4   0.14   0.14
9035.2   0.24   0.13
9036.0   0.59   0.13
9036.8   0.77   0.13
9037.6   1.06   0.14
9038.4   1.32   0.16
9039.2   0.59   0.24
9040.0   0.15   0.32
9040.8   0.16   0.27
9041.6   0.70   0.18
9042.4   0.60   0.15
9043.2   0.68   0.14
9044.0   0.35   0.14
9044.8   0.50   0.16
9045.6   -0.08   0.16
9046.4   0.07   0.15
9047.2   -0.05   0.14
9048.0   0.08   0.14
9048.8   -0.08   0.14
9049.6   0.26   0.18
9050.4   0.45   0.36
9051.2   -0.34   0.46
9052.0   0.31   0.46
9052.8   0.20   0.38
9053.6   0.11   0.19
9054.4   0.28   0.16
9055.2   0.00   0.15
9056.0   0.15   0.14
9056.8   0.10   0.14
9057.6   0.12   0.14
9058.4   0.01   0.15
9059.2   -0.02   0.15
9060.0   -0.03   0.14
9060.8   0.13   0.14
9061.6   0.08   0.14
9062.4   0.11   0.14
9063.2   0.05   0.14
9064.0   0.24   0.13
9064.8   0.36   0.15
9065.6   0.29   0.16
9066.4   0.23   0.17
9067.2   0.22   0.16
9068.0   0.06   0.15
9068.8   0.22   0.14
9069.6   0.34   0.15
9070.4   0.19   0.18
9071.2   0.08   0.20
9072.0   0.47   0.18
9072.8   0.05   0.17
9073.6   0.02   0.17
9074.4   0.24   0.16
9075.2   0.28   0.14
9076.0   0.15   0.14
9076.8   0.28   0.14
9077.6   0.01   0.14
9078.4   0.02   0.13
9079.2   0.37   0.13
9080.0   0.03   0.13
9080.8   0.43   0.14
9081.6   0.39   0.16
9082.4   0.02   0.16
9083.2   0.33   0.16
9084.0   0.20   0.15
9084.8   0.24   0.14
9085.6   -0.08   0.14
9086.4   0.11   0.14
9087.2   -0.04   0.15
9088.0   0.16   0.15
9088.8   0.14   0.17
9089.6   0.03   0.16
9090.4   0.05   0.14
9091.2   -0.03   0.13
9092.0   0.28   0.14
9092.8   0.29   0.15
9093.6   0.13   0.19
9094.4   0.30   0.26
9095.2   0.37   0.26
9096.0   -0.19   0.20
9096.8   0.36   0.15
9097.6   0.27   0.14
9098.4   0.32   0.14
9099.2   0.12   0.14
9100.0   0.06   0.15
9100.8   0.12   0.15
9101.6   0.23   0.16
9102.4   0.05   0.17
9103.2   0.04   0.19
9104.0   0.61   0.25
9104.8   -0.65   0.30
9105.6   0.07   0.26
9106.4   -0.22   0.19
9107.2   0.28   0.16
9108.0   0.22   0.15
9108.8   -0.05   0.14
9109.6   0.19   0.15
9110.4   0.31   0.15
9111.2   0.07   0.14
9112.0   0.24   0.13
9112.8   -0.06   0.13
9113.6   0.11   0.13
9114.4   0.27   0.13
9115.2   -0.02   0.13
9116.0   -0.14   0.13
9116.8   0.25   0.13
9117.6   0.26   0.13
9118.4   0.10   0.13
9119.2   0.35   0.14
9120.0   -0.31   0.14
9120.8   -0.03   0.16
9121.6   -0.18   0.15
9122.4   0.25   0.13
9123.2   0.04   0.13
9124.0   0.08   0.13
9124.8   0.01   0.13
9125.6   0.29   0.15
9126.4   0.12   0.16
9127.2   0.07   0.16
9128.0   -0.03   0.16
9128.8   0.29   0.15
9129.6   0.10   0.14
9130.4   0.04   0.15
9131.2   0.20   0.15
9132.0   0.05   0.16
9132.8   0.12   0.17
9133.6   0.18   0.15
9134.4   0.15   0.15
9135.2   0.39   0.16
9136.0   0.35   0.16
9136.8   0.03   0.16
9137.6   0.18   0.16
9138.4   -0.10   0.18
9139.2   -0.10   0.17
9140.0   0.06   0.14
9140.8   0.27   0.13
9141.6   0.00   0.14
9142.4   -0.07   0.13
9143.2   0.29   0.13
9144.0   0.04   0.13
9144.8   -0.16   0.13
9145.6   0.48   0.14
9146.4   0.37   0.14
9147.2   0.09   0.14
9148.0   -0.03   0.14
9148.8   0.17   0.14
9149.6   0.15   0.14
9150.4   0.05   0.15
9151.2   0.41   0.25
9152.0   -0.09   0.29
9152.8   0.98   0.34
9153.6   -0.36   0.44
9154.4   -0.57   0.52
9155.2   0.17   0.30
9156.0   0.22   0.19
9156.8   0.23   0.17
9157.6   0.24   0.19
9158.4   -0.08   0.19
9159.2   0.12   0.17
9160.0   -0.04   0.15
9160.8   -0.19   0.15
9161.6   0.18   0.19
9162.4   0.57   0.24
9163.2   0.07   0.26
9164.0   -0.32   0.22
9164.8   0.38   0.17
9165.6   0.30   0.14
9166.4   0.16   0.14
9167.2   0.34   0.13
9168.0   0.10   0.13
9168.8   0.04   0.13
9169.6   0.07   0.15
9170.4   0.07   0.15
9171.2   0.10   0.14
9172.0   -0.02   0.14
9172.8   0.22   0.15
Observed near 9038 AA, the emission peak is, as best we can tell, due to [O III] 5007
